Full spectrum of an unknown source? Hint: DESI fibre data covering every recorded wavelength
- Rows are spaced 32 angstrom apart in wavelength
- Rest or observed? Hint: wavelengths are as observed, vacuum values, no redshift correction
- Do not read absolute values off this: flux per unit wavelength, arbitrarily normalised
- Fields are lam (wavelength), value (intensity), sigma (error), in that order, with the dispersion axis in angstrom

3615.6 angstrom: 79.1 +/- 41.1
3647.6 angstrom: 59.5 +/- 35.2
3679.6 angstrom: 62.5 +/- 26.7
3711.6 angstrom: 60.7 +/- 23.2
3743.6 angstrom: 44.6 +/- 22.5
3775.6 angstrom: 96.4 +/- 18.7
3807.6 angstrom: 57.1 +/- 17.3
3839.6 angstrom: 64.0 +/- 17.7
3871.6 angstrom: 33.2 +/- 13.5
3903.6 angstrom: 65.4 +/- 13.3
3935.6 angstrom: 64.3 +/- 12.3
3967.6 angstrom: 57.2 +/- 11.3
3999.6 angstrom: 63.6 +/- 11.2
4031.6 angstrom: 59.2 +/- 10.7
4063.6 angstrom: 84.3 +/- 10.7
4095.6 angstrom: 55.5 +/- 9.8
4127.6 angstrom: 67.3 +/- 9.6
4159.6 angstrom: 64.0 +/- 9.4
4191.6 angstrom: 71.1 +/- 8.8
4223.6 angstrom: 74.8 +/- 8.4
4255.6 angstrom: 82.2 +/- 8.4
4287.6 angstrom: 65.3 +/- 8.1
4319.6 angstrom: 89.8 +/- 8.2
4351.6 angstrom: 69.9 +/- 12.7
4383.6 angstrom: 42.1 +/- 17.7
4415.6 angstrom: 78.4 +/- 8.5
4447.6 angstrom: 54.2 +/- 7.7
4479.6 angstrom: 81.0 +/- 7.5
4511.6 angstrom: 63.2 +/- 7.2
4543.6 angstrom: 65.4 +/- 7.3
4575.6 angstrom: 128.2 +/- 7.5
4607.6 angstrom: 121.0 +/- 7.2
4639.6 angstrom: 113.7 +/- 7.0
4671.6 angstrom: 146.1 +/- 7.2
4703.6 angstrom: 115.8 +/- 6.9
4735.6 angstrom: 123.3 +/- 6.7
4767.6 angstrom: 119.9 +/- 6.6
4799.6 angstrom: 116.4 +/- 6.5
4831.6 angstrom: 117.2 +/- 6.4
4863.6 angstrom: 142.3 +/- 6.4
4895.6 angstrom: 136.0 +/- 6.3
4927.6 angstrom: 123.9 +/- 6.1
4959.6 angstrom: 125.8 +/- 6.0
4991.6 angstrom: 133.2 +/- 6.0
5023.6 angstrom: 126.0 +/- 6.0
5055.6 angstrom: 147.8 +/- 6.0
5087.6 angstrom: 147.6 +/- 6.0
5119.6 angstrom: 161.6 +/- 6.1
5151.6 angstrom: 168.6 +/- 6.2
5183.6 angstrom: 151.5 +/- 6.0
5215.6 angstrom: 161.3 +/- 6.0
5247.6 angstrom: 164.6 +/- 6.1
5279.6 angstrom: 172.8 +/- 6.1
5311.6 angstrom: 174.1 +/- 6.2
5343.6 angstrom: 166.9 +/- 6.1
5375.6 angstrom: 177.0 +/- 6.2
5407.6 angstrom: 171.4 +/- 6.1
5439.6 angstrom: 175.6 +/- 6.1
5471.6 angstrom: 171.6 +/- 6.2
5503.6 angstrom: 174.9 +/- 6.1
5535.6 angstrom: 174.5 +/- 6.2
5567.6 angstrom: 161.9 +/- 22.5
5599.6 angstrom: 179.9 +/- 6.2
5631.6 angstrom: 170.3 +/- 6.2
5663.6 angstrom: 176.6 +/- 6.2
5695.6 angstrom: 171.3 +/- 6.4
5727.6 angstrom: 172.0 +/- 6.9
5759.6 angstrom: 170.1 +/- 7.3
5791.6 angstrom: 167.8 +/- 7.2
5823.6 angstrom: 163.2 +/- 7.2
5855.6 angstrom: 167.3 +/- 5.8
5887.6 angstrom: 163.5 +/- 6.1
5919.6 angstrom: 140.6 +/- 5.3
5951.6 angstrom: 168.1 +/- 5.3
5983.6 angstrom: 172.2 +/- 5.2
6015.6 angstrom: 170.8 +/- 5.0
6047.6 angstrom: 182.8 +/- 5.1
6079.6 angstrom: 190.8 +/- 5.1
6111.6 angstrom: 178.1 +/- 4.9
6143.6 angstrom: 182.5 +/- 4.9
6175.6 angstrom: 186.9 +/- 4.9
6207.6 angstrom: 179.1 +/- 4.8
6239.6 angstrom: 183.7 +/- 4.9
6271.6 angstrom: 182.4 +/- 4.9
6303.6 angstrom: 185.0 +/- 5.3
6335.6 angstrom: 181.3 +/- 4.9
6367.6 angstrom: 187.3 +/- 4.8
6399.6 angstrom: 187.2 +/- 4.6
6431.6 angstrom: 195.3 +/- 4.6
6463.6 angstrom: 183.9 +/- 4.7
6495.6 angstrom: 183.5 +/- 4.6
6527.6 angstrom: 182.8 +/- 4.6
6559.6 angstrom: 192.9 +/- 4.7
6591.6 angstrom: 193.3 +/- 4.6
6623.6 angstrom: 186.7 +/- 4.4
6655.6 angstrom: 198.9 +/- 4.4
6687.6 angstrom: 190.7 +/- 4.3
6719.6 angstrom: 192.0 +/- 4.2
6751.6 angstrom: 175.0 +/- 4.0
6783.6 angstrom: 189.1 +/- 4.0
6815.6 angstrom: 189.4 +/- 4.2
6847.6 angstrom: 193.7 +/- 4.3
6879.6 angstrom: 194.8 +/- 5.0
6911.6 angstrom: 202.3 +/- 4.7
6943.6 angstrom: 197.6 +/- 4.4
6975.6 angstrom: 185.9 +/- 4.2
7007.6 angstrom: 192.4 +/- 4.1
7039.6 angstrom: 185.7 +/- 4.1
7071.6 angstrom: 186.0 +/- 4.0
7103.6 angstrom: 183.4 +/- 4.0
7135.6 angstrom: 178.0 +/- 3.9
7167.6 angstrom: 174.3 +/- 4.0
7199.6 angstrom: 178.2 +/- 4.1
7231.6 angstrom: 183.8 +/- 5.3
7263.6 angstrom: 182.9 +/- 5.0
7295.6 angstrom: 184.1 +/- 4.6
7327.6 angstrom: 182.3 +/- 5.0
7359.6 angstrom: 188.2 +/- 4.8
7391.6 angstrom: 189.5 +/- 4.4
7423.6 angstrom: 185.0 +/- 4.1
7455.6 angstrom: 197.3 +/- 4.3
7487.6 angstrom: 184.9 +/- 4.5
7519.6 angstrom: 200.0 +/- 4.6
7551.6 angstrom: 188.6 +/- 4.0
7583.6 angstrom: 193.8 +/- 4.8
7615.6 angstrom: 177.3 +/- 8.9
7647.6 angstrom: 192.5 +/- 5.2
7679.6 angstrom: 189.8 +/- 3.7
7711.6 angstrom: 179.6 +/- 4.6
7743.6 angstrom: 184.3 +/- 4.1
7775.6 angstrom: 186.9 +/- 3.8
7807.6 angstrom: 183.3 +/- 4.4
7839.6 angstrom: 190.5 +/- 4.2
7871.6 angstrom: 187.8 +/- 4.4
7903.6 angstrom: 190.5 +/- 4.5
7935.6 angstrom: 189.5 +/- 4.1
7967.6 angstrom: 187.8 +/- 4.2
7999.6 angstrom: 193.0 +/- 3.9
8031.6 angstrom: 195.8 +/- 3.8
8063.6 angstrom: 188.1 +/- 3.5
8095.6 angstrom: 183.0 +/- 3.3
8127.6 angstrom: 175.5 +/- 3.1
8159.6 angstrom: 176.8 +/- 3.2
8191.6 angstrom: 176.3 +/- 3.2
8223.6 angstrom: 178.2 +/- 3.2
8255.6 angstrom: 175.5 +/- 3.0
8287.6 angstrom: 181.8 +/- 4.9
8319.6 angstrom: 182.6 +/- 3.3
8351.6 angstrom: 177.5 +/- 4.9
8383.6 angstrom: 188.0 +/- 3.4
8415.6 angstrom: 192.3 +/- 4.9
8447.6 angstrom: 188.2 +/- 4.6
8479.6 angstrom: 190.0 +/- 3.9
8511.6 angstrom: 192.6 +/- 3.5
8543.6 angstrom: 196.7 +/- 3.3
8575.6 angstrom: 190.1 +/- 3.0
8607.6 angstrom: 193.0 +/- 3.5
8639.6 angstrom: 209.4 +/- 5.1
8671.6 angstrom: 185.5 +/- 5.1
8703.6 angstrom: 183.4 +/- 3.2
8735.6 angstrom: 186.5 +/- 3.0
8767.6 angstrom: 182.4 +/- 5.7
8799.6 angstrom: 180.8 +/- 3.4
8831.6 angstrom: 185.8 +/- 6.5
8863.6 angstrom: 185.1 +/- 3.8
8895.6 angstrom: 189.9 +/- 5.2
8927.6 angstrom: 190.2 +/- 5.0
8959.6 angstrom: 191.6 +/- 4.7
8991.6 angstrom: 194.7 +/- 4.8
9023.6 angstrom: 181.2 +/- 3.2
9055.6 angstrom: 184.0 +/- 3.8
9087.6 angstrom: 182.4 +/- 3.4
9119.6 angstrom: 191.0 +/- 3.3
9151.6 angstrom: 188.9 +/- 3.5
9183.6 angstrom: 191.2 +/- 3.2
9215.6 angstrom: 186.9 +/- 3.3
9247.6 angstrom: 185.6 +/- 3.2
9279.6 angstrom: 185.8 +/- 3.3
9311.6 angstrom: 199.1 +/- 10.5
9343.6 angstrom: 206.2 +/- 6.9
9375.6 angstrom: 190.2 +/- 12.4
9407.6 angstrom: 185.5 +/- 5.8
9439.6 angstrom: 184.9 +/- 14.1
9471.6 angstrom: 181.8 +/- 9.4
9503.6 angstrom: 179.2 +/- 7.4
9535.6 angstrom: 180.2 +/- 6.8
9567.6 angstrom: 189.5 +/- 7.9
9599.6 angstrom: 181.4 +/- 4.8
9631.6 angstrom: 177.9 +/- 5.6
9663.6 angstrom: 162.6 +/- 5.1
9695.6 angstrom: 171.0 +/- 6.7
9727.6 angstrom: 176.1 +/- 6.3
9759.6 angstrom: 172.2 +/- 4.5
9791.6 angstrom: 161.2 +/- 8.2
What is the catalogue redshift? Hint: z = 0.144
